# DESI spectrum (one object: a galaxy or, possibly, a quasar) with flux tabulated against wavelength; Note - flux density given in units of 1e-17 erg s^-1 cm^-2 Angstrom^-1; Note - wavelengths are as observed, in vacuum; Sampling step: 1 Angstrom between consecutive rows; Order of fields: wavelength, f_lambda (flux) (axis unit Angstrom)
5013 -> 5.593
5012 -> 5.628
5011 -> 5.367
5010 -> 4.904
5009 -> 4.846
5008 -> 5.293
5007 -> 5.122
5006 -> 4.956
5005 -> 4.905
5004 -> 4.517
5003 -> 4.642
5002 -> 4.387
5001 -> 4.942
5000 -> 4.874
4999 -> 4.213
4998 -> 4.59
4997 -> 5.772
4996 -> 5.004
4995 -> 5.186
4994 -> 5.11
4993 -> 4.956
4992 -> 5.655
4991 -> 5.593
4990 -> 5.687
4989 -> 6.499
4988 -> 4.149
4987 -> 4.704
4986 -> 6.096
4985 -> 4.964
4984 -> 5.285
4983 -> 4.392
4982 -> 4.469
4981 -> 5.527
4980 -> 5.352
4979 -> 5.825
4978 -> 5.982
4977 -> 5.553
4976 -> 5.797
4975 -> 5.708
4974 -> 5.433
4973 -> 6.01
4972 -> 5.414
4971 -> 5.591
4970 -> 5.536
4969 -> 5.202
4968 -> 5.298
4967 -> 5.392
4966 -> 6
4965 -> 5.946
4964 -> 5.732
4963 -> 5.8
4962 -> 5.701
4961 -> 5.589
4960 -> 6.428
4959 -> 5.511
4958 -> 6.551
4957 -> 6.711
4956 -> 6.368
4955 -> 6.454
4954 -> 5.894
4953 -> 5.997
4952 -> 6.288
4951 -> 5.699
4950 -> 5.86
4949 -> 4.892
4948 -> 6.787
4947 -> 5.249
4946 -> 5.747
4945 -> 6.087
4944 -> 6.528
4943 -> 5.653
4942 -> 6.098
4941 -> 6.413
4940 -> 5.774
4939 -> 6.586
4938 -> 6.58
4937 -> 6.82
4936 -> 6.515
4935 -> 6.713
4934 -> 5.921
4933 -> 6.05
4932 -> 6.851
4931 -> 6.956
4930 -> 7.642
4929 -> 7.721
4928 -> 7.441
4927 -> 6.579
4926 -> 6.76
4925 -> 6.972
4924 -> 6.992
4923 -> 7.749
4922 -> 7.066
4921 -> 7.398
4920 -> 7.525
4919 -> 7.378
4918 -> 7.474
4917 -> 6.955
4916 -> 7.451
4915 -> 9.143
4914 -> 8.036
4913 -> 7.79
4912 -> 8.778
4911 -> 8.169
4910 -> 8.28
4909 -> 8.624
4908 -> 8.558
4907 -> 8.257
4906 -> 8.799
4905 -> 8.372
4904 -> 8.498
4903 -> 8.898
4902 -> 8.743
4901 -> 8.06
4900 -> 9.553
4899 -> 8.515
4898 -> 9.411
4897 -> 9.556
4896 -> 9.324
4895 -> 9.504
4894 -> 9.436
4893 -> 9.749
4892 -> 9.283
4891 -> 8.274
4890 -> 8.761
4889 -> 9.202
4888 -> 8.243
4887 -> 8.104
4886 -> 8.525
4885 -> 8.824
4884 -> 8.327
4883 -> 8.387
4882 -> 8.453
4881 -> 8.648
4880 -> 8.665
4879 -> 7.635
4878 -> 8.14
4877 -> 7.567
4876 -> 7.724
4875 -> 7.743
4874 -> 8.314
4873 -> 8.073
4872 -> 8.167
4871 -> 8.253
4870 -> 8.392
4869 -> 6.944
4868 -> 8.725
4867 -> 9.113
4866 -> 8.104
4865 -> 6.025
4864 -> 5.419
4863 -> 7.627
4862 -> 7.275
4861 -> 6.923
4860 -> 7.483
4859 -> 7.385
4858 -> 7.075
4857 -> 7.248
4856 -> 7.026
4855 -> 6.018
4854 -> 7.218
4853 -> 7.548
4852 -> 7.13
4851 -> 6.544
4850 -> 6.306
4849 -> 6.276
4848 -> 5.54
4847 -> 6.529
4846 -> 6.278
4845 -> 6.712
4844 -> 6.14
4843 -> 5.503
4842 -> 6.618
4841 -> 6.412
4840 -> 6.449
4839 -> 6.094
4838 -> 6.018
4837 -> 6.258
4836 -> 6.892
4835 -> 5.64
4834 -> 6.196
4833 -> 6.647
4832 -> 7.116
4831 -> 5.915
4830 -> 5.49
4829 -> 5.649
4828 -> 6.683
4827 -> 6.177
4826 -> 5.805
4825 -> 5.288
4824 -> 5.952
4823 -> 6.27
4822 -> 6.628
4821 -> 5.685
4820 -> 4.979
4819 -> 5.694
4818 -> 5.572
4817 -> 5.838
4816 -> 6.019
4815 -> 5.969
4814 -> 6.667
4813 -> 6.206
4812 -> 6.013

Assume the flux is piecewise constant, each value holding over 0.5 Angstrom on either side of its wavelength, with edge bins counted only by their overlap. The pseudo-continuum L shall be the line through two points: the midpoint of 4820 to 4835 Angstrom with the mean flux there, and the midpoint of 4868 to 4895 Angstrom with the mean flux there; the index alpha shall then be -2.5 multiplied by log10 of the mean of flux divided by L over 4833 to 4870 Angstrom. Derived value 0.05 mag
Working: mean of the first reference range 6.05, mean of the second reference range 8.41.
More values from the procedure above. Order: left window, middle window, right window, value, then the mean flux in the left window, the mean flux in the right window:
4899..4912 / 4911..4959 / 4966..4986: 0.08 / 8.57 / 5.44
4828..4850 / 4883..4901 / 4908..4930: -0.24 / 6.22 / 7.65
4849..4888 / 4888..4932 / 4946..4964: -0.20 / 7.65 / 5.97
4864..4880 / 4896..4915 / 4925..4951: -0.21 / 7.87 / 6.41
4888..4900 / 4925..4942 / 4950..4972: 0.08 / 9.16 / 5.88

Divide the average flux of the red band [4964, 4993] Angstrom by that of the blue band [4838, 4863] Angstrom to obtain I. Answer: 0.8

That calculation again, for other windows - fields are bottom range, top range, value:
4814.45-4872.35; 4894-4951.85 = 1.13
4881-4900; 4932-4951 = 0.69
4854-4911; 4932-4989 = 0.71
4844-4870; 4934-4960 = 0.88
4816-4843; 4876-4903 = 1.44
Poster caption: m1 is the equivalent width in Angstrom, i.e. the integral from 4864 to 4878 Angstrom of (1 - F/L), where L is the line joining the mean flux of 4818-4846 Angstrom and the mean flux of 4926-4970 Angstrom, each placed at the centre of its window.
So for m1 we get -3.9 Angstrom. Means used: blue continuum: 6.1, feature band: 7.85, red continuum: 6.19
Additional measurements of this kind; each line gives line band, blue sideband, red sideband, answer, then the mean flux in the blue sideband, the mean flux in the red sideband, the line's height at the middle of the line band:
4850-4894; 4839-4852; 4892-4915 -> -2.49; 6.3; 8.79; 7.44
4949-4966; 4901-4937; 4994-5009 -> 0.93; 7.62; 4.89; 6.35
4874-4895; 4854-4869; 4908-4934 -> -3.33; 7.24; 7.5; 7.34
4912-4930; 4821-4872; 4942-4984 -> -4.13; 6.66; 5.75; 6.08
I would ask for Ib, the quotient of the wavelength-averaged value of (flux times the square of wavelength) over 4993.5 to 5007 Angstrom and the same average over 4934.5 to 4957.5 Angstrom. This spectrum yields 0.8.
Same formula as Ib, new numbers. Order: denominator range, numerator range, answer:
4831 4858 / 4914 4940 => 1.13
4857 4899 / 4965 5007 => 0.67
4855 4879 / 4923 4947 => 0.89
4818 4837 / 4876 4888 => 1.40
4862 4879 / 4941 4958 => 0.81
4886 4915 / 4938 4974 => 0.69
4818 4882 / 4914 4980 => 0.96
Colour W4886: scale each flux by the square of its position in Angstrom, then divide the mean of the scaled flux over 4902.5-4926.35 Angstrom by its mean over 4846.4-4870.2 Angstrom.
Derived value 1.15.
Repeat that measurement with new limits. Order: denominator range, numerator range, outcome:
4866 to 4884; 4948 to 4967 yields 0.76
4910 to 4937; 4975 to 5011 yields 0.72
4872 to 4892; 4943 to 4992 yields 0.71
